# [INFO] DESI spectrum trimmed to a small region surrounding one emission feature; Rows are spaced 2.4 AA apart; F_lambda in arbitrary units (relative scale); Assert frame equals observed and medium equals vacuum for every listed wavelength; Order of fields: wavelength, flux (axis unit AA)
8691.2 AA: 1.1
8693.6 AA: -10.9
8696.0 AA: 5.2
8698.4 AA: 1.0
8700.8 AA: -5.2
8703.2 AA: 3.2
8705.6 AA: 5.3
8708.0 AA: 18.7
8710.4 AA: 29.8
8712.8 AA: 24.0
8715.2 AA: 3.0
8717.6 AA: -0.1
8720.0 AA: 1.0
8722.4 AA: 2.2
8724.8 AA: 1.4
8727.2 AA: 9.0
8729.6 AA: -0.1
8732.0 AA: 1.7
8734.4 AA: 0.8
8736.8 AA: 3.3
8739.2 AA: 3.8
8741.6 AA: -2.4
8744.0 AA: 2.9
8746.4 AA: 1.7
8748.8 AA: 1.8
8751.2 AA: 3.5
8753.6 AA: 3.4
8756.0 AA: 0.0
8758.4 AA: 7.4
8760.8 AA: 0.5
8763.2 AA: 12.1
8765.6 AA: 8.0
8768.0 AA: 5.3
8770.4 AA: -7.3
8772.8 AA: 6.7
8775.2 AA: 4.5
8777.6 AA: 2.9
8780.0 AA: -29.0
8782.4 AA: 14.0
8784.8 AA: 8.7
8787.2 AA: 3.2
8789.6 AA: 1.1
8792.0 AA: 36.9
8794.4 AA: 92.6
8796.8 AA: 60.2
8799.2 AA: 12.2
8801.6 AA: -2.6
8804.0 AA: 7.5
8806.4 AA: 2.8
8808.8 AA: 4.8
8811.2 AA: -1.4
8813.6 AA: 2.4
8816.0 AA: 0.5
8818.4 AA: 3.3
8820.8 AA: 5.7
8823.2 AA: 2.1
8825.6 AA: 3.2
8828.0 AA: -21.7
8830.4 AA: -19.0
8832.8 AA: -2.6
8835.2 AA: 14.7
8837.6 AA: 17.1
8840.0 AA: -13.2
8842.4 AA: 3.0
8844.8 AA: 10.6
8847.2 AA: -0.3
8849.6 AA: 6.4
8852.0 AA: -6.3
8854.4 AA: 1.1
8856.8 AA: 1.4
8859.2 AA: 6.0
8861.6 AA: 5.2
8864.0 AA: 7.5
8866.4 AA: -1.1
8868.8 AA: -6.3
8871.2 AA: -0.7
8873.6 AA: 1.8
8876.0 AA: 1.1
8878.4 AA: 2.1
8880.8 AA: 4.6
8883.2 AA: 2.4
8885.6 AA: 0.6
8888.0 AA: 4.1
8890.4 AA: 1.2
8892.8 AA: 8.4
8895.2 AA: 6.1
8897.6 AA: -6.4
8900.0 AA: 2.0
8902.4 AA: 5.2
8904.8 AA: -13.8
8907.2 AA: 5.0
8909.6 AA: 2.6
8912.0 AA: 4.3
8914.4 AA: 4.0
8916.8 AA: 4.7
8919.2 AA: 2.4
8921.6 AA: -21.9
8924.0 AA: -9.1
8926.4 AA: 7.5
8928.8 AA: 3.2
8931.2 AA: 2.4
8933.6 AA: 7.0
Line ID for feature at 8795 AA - [O III] 5007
